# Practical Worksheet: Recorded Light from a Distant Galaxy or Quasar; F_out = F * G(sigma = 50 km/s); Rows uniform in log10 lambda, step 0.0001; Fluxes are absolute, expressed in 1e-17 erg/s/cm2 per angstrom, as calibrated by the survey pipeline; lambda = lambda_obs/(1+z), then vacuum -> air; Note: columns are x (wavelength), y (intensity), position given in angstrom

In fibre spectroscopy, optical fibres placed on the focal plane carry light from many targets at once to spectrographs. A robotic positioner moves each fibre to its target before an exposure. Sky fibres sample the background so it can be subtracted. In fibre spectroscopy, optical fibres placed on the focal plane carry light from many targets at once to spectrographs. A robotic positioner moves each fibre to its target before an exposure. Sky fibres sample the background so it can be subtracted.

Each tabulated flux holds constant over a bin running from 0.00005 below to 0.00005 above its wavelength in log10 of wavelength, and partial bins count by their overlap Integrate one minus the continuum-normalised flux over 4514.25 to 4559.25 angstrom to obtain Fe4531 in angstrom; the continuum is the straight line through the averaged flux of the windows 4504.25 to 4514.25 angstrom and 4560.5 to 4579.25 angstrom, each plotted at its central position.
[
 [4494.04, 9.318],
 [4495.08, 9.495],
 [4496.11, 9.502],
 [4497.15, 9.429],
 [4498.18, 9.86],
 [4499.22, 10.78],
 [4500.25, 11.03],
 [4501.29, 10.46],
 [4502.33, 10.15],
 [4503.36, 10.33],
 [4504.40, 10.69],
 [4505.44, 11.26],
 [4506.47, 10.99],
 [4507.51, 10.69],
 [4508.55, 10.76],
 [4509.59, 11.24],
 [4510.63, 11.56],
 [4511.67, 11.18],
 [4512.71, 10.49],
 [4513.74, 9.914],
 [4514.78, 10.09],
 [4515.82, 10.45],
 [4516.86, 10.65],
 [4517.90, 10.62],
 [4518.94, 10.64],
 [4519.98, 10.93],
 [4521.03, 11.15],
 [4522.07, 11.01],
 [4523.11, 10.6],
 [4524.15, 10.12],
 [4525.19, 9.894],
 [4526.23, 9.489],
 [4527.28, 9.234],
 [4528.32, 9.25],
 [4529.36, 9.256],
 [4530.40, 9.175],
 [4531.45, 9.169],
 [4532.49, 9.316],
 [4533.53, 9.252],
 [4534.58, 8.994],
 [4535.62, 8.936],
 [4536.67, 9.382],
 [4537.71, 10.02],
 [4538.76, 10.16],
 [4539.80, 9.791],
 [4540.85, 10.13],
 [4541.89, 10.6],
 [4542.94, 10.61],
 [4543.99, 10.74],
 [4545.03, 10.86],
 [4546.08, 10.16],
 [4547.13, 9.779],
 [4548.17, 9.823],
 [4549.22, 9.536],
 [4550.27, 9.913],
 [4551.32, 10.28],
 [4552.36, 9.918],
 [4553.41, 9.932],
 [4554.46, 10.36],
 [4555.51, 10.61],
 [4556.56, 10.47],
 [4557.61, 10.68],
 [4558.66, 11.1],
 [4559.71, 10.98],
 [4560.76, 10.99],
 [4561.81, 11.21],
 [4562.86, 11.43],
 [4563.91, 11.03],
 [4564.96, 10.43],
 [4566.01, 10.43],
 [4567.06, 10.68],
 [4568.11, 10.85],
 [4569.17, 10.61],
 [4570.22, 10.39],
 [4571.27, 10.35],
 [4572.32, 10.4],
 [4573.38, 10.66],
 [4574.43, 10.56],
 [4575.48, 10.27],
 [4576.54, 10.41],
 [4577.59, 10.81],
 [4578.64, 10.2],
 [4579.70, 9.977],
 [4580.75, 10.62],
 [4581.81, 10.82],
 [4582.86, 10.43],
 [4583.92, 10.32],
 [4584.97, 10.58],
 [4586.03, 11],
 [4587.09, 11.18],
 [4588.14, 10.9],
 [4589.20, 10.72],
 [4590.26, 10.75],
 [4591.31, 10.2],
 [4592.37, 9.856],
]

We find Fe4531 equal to 2.9 angstrom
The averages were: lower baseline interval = 10.9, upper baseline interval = 10.6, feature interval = 10.1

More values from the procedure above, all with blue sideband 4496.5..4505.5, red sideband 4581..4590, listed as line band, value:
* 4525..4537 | 1.4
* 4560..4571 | -0.2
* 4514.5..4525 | -0.2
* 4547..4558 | 0.5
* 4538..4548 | 0.3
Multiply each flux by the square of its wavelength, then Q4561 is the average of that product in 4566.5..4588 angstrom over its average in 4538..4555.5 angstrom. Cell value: 1.05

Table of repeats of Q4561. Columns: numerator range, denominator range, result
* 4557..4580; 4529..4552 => 1.10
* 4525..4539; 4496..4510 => 0.90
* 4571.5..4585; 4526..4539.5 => 1.14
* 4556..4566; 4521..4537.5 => 1.15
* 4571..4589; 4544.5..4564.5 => 1.02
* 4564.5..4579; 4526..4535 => 1.16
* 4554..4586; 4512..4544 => 1.08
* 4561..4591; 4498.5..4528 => 1.04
